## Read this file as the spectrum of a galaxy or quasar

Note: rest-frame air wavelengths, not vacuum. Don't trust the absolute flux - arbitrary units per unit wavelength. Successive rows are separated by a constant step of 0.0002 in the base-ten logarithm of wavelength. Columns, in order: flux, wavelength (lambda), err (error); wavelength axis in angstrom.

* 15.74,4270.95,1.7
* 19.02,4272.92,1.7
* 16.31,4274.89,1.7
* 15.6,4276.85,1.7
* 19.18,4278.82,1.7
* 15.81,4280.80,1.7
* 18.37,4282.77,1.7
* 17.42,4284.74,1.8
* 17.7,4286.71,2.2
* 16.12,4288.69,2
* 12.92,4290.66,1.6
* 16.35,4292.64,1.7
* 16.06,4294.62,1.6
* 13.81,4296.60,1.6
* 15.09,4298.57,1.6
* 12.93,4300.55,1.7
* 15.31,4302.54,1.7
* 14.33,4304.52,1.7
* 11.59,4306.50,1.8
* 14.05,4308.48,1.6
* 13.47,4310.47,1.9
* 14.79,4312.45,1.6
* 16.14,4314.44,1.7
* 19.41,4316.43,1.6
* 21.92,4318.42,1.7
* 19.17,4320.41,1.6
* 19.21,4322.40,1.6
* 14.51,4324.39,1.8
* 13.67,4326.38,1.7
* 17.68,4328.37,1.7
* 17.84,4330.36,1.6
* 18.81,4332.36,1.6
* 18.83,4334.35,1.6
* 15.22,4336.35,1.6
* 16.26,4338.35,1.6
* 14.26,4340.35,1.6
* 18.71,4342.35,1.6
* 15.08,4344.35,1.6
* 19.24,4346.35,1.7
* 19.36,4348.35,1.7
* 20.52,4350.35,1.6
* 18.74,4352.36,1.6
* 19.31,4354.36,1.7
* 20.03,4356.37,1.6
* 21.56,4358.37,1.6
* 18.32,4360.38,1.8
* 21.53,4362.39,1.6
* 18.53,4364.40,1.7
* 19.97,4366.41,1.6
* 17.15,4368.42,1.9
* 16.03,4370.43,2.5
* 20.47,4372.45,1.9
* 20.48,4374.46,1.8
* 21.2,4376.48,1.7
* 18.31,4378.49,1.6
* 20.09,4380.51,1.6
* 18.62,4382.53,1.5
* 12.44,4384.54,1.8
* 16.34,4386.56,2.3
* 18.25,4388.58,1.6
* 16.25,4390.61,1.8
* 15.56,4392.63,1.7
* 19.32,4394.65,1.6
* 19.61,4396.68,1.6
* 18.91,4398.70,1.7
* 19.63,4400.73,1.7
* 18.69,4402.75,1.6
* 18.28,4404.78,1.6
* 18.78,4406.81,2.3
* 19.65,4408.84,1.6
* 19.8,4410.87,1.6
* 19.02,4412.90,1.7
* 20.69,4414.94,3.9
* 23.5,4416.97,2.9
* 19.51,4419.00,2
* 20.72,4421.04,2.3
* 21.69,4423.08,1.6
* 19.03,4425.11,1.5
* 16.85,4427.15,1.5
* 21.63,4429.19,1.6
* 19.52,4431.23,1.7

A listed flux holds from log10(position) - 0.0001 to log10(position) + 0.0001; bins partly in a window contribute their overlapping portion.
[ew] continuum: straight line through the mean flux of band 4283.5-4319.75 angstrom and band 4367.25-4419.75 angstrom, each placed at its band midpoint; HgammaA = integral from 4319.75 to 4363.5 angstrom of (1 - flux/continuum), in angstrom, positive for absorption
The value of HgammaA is -2.89 angstrom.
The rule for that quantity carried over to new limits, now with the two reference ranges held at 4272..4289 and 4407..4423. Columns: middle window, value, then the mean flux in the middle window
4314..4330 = 0.43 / 17.8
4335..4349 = 1.40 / 16.9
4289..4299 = 1.54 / 14.9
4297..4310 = 2.90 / 13.9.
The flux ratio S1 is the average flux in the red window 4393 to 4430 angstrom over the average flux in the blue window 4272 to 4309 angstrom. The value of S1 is 1.3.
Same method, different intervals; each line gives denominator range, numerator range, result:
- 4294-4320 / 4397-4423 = 1.29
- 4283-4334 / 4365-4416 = 1.15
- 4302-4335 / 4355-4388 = 1.14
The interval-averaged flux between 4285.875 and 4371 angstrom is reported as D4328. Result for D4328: 17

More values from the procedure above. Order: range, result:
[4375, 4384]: 19.2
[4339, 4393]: 18.4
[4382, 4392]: 16.2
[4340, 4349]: 17.5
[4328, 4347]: 17.1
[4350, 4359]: 19.9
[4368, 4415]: 18.5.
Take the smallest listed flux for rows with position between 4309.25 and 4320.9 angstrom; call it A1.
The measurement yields 13.47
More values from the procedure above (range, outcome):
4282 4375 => 11.59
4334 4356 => 14.26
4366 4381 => 16.03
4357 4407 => 12.44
